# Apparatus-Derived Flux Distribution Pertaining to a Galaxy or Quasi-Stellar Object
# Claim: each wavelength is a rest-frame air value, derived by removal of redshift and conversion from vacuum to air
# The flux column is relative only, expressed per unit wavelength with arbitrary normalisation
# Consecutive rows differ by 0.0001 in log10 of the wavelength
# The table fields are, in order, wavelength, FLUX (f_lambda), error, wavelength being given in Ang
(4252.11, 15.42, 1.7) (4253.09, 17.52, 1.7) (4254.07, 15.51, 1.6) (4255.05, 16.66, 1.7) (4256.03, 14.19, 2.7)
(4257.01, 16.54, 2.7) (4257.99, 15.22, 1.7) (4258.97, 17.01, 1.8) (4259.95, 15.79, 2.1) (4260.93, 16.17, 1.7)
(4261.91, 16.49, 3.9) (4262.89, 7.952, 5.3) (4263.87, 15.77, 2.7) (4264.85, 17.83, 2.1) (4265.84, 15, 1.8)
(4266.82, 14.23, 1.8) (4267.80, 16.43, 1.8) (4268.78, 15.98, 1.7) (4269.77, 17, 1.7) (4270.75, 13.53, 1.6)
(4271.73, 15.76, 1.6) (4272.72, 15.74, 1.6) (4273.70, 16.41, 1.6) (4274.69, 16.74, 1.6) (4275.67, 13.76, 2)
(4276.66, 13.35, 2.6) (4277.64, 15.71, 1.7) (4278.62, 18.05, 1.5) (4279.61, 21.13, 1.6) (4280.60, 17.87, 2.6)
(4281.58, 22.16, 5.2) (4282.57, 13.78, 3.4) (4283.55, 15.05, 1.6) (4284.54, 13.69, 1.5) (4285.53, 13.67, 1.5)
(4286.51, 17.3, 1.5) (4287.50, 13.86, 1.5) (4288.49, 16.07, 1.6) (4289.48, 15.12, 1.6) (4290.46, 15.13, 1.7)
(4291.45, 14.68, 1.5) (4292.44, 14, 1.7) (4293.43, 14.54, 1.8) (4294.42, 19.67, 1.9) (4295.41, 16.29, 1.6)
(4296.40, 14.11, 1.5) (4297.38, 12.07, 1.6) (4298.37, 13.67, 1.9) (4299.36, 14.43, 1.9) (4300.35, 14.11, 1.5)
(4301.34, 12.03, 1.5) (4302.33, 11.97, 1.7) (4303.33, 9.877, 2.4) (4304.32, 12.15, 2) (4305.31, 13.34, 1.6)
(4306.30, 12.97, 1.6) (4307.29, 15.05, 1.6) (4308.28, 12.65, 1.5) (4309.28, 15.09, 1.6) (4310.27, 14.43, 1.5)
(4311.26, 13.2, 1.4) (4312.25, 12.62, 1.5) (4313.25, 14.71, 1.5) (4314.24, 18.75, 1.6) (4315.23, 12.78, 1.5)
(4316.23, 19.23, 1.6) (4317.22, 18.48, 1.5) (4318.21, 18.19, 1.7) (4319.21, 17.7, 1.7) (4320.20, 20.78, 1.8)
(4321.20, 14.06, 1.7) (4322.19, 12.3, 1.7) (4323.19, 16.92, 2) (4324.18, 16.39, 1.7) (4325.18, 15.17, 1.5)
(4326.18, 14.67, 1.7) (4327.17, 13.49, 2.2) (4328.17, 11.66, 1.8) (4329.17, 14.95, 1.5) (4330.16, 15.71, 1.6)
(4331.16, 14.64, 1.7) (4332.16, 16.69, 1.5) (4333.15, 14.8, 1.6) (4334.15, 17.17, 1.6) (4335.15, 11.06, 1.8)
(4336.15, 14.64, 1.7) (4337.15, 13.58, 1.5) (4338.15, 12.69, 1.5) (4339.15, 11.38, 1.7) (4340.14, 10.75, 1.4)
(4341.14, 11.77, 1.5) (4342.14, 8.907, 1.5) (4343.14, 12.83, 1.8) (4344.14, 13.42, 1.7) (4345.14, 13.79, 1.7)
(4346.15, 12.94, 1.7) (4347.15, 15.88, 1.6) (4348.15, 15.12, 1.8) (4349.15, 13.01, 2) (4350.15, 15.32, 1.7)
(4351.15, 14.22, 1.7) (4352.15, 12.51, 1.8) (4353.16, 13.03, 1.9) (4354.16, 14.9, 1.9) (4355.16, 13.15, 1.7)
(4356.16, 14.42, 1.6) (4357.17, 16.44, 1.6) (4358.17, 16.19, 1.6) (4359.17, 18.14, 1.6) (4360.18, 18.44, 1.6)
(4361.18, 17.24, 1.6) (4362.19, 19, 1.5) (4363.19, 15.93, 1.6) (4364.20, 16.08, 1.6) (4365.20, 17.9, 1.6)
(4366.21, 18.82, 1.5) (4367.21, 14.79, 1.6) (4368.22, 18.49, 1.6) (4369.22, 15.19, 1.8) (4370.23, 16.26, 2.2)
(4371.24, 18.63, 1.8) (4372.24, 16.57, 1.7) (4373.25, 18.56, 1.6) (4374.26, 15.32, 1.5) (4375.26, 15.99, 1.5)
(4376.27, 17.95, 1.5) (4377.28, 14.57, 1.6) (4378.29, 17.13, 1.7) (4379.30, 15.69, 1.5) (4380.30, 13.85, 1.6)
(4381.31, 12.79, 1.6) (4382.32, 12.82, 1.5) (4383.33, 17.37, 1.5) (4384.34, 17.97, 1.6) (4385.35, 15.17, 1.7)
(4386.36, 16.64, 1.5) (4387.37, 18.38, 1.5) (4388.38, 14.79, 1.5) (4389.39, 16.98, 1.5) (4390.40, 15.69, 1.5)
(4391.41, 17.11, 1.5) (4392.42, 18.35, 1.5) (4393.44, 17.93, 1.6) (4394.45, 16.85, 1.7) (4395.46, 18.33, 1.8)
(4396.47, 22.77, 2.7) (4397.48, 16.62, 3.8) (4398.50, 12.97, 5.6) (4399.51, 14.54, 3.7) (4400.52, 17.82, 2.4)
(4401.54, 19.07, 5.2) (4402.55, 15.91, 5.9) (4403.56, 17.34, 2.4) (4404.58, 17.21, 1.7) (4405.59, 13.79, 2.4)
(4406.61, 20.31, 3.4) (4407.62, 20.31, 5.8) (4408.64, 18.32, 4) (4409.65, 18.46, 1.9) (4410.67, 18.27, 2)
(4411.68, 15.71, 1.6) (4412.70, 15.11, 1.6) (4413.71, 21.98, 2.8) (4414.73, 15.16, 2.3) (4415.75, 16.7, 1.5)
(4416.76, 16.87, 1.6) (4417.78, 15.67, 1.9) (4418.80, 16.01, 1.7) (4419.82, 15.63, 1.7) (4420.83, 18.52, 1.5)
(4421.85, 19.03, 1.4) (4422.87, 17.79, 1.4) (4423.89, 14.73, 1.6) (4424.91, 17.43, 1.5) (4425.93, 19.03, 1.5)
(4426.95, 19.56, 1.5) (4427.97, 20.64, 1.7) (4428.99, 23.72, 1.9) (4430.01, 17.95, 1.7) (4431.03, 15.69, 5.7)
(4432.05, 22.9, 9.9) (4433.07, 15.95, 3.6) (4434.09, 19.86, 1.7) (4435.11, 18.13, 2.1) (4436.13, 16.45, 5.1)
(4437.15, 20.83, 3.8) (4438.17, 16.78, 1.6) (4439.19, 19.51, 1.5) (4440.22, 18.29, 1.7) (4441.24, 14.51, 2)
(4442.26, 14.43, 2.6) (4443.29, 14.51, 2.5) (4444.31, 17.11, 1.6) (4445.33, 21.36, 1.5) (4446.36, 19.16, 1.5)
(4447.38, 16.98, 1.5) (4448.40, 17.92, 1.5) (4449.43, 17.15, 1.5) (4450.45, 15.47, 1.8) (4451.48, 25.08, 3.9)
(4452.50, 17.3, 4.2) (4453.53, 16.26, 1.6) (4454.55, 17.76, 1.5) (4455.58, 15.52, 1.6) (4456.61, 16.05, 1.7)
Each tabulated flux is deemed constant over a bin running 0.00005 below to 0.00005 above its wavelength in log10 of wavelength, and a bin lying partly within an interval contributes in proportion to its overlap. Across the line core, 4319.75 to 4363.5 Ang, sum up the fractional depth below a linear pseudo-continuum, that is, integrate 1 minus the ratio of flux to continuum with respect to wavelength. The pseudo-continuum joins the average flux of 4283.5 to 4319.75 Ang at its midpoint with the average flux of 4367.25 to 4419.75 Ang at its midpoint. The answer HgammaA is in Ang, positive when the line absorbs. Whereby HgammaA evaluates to 2.98 Ang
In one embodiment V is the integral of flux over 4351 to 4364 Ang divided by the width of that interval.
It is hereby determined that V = 15.7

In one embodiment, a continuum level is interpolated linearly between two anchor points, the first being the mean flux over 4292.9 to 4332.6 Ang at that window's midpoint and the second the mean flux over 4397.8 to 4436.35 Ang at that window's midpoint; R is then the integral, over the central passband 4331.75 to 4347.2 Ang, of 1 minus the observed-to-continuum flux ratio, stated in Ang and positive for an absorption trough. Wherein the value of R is 2.33 Ang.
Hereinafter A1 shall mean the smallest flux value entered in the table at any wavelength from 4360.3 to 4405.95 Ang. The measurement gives 12.79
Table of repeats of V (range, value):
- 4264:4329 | 15.2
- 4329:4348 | 13.6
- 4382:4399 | 16.9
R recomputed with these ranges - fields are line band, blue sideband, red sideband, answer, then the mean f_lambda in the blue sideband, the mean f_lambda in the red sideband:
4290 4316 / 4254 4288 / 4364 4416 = 3.23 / 15.8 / 16.9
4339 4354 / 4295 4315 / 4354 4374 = 2.64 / 13.7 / 16.8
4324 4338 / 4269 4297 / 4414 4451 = 1.64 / 15.8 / 17.7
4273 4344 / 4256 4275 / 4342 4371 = 3.12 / 15.5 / 15.4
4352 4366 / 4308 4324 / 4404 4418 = 0.38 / 15.8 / 17.5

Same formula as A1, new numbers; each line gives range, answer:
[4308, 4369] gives 8.907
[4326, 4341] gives 10.75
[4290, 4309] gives 9.877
